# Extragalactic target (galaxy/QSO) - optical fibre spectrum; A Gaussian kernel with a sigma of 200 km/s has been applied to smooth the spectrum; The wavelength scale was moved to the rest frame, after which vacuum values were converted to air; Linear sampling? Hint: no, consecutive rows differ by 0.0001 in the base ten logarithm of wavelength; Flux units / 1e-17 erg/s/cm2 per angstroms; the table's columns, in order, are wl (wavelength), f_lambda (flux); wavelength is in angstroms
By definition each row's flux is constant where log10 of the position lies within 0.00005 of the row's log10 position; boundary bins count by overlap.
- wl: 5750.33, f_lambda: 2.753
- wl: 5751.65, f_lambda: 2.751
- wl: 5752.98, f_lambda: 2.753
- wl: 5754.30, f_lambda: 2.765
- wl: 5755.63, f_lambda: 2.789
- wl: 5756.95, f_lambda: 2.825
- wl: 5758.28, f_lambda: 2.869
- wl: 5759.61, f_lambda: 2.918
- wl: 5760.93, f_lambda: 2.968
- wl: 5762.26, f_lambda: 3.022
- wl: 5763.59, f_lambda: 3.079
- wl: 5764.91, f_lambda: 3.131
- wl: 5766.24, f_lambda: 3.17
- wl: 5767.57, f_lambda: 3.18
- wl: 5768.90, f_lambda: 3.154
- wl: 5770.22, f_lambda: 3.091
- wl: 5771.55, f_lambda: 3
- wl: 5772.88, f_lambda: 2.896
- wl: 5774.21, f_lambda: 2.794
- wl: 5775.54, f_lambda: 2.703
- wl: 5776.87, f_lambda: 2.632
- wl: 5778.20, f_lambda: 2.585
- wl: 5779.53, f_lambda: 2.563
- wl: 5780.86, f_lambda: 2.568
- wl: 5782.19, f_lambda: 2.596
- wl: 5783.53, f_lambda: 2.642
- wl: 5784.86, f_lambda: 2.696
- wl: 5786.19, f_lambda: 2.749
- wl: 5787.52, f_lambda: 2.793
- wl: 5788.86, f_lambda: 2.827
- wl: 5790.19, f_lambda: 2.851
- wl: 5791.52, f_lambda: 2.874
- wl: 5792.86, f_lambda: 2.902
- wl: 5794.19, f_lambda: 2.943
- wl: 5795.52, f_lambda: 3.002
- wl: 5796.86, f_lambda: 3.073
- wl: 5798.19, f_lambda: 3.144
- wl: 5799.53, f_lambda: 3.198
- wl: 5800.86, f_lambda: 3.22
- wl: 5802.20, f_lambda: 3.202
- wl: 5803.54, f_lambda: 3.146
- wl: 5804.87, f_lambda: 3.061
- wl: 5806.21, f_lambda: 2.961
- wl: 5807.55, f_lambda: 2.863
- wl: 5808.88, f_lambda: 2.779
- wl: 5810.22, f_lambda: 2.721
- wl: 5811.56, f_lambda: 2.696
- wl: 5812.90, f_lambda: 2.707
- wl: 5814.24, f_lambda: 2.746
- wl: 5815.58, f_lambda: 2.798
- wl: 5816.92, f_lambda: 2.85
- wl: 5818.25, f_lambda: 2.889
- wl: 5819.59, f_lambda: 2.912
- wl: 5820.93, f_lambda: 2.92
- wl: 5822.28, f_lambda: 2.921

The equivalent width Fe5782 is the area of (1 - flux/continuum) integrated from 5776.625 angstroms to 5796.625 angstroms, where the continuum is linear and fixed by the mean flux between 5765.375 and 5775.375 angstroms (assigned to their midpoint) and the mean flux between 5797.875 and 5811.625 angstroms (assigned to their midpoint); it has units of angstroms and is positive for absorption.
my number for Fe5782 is 1.7 angstroms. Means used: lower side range 3.03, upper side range 3.01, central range 2.76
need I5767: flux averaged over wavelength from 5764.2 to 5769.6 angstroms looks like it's 3.16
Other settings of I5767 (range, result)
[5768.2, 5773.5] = 3.04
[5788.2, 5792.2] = 2.85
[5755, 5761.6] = 2.87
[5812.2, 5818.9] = 2.8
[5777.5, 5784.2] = 2.59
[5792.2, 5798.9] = 3.02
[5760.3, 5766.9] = 3.07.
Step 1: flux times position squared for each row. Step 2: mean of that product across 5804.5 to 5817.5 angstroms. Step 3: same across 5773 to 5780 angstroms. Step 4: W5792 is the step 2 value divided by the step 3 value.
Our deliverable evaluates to 1.1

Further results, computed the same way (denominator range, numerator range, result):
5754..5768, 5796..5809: 1.05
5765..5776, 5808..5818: 0.93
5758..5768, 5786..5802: 0.99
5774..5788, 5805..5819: 1.07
